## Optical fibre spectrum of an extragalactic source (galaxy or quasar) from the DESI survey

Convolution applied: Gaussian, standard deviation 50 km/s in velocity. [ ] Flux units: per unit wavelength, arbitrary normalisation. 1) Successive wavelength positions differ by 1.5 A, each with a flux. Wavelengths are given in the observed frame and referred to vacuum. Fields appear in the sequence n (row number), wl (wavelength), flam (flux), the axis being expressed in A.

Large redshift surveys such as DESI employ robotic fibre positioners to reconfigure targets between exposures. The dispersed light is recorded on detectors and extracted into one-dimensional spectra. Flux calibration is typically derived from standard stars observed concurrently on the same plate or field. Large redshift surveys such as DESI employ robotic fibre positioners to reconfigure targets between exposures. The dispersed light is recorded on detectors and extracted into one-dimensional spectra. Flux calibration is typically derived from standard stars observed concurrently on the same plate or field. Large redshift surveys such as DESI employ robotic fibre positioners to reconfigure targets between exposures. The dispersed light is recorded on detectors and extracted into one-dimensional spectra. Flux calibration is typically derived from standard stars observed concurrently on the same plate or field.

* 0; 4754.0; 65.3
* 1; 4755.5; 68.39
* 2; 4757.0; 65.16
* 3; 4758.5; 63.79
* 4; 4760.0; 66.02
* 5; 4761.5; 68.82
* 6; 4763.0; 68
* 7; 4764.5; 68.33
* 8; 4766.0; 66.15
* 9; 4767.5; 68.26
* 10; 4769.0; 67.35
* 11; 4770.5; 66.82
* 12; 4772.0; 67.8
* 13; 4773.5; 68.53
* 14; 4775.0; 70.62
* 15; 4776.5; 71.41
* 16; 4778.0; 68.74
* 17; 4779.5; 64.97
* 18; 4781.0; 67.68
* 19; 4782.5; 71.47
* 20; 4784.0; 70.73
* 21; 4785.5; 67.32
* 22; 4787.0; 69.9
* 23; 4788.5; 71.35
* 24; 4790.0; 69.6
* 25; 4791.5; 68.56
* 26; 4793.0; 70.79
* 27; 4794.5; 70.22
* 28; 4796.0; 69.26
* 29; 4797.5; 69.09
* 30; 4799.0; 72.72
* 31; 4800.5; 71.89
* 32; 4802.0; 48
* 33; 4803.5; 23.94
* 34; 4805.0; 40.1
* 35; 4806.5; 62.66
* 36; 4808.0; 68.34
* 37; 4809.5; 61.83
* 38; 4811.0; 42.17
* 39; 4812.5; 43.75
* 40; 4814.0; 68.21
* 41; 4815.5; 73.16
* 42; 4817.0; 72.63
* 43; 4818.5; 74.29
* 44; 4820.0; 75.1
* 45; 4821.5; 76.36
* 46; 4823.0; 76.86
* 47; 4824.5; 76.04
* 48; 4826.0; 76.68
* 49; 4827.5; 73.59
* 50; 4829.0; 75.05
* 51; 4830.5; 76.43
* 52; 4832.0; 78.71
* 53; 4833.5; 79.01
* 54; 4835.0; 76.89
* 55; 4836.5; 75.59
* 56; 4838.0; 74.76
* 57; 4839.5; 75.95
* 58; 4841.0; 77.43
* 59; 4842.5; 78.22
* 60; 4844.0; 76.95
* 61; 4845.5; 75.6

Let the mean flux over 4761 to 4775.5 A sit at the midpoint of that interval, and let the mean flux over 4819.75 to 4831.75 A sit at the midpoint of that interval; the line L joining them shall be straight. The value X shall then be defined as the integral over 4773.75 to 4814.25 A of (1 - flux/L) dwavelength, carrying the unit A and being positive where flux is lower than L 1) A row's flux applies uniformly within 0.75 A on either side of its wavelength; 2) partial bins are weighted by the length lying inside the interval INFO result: 4.4 A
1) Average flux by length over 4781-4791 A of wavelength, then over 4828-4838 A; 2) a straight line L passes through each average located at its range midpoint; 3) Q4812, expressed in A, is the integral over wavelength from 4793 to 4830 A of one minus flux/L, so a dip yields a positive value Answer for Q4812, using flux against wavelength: 4.2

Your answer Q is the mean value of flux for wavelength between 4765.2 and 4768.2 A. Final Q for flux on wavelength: 67.2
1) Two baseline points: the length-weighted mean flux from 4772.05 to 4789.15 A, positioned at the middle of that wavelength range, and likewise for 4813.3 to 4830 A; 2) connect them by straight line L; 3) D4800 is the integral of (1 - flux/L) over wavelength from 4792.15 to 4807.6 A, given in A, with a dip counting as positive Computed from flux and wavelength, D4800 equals 2.5 A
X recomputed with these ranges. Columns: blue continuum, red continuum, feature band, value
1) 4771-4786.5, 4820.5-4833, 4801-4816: 4.2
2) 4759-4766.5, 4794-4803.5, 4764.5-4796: -1.7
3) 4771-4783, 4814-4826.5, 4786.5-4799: 0.2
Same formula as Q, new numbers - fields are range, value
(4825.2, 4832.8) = 76.1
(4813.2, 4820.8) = 72.5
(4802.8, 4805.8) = 32.7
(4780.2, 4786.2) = 69.3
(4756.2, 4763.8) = 66.4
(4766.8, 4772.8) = 67.6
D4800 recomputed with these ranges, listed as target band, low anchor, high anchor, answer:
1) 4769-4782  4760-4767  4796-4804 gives -0.7 A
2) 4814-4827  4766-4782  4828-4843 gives 0.0 A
